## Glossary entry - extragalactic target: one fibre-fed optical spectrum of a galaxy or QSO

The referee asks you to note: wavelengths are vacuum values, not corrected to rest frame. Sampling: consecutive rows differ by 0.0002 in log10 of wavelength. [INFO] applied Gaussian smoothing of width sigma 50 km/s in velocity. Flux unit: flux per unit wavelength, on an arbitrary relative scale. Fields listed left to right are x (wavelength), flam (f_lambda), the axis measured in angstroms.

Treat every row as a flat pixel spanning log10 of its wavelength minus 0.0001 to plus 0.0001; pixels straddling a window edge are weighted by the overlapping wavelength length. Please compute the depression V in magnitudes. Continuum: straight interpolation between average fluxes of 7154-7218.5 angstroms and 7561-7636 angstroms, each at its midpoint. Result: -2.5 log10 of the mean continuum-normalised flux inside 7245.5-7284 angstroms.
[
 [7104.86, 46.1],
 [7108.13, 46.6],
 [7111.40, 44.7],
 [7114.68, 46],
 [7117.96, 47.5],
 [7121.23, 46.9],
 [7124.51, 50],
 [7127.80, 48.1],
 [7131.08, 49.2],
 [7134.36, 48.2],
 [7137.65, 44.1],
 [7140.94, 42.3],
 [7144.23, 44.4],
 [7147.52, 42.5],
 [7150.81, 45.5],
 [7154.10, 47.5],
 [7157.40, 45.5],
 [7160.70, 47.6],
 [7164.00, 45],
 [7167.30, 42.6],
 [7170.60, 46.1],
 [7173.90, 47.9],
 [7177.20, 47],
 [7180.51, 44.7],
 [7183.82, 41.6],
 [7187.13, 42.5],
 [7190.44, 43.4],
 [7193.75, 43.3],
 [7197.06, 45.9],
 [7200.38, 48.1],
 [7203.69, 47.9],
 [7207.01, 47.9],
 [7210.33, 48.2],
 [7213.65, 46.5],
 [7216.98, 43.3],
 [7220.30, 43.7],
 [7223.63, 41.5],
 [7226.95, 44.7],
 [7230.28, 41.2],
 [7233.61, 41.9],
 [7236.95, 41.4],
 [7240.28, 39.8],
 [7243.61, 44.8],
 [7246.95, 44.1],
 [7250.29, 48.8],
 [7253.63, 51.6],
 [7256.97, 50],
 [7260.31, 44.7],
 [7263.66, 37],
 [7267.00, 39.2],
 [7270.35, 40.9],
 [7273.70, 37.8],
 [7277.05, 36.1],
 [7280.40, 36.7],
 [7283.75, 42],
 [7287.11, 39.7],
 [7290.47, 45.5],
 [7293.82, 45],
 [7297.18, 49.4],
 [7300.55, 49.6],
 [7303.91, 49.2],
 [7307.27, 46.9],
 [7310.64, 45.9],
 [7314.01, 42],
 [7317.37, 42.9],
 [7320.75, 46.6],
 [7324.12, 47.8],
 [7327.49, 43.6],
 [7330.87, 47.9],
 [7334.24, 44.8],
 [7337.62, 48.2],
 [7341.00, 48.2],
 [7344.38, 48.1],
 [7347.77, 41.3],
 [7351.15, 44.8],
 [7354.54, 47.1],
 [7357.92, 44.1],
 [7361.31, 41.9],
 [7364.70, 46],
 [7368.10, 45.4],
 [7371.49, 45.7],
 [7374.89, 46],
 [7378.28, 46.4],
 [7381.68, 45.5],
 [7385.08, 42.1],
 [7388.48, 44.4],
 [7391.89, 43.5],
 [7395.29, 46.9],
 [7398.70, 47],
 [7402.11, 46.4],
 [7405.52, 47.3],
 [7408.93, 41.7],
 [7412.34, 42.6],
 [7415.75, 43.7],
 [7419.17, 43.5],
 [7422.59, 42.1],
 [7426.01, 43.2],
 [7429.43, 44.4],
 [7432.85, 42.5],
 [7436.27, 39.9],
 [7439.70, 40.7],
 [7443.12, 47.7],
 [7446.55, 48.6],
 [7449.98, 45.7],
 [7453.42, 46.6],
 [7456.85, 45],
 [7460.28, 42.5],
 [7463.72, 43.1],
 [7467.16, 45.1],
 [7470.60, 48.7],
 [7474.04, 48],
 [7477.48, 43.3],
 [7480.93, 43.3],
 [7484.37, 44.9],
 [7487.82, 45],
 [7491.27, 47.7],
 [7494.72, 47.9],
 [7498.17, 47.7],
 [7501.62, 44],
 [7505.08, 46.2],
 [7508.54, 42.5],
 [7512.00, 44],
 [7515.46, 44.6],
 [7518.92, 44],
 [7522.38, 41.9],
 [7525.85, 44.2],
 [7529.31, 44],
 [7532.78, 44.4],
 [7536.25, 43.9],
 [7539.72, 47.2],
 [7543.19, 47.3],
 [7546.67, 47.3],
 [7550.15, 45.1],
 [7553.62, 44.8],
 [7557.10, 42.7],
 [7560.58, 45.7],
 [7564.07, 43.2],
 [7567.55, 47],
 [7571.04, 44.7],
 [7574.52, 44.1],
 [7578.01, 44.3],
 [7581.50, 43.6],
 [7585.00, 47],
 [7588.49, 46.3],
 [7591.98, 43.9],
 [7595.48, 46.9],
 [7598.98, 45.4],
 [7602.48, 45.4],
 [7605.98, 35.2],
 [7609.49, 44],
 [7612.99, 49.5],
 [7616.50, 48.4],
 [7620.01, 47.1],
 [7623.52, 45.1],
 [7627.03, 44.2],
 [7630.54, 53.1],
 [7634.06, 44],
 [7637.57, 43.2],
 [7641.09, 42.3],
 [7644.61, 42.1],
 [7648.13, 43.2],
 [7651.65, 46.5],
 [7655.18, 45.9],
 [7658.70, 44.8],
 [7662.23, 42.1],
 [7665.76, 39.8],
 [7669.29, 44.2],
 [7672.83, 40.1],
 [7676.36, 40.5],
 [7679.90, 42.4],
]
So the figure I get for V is 0.08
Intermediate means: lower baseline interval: 45.6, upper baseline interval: 45.4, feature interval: 42.4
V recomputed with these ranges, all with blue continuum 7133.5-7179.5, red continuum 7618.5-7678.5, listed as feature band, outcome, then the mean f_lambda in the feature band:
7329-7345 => -0.059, 47.4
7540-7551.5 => -0.057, 46.7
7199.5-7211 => -0.065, 48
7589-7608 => 0.014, 43.6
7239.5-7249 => 0.042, 43.4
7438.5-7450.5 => -0.032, 45.9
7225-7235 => 0.063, 42.6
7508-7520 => 0.012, 43.9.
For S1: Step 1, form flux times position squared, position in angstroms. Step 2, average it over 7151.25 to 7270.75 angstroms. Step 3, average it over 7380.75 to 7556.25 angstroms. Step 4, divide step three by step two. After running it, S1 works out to 1.07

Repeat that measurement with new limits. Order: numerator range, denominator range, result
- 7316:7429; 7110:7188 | 1.05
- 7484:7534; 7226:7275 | 1.11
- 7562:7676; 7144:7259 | 1.10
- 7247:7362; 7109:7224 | 1.01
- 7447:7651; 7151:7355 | 1.09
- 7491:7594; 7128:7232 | 1.10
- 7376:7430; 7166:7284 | 1.07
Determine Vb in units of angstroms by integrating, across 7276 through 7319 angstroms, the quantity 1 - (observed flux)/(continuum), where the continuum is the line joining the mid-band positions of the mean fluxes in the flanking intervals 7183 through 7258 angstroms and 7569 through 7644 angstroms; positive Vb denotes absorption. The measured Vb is 0.8 angstroms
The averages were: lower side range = 44.9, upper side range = 45.1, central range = 44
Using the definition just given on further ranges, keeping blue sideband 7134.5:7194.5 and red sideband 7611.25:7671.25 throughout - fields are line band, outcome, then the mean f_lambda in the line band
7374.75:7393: 0.1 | 44.6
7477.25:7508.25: -0.4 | 45.5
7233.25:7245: 0.8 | 41.9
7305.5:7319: 0.1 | 44.5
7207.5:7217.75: -0.4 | 46.4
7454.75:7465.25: 0.3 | 43.7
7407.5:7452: 1.3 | 43.6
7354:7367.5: 0.1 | 44.6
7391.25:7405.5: -0.5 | 46.3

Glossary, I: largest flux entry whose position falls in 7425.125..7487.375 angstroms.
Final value 48.7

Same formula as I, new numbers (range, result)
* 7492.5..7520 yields 47.9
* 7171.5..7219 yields 48.2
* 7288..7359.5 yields 49.6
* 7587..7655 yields 53.1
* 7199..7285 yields 51.6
